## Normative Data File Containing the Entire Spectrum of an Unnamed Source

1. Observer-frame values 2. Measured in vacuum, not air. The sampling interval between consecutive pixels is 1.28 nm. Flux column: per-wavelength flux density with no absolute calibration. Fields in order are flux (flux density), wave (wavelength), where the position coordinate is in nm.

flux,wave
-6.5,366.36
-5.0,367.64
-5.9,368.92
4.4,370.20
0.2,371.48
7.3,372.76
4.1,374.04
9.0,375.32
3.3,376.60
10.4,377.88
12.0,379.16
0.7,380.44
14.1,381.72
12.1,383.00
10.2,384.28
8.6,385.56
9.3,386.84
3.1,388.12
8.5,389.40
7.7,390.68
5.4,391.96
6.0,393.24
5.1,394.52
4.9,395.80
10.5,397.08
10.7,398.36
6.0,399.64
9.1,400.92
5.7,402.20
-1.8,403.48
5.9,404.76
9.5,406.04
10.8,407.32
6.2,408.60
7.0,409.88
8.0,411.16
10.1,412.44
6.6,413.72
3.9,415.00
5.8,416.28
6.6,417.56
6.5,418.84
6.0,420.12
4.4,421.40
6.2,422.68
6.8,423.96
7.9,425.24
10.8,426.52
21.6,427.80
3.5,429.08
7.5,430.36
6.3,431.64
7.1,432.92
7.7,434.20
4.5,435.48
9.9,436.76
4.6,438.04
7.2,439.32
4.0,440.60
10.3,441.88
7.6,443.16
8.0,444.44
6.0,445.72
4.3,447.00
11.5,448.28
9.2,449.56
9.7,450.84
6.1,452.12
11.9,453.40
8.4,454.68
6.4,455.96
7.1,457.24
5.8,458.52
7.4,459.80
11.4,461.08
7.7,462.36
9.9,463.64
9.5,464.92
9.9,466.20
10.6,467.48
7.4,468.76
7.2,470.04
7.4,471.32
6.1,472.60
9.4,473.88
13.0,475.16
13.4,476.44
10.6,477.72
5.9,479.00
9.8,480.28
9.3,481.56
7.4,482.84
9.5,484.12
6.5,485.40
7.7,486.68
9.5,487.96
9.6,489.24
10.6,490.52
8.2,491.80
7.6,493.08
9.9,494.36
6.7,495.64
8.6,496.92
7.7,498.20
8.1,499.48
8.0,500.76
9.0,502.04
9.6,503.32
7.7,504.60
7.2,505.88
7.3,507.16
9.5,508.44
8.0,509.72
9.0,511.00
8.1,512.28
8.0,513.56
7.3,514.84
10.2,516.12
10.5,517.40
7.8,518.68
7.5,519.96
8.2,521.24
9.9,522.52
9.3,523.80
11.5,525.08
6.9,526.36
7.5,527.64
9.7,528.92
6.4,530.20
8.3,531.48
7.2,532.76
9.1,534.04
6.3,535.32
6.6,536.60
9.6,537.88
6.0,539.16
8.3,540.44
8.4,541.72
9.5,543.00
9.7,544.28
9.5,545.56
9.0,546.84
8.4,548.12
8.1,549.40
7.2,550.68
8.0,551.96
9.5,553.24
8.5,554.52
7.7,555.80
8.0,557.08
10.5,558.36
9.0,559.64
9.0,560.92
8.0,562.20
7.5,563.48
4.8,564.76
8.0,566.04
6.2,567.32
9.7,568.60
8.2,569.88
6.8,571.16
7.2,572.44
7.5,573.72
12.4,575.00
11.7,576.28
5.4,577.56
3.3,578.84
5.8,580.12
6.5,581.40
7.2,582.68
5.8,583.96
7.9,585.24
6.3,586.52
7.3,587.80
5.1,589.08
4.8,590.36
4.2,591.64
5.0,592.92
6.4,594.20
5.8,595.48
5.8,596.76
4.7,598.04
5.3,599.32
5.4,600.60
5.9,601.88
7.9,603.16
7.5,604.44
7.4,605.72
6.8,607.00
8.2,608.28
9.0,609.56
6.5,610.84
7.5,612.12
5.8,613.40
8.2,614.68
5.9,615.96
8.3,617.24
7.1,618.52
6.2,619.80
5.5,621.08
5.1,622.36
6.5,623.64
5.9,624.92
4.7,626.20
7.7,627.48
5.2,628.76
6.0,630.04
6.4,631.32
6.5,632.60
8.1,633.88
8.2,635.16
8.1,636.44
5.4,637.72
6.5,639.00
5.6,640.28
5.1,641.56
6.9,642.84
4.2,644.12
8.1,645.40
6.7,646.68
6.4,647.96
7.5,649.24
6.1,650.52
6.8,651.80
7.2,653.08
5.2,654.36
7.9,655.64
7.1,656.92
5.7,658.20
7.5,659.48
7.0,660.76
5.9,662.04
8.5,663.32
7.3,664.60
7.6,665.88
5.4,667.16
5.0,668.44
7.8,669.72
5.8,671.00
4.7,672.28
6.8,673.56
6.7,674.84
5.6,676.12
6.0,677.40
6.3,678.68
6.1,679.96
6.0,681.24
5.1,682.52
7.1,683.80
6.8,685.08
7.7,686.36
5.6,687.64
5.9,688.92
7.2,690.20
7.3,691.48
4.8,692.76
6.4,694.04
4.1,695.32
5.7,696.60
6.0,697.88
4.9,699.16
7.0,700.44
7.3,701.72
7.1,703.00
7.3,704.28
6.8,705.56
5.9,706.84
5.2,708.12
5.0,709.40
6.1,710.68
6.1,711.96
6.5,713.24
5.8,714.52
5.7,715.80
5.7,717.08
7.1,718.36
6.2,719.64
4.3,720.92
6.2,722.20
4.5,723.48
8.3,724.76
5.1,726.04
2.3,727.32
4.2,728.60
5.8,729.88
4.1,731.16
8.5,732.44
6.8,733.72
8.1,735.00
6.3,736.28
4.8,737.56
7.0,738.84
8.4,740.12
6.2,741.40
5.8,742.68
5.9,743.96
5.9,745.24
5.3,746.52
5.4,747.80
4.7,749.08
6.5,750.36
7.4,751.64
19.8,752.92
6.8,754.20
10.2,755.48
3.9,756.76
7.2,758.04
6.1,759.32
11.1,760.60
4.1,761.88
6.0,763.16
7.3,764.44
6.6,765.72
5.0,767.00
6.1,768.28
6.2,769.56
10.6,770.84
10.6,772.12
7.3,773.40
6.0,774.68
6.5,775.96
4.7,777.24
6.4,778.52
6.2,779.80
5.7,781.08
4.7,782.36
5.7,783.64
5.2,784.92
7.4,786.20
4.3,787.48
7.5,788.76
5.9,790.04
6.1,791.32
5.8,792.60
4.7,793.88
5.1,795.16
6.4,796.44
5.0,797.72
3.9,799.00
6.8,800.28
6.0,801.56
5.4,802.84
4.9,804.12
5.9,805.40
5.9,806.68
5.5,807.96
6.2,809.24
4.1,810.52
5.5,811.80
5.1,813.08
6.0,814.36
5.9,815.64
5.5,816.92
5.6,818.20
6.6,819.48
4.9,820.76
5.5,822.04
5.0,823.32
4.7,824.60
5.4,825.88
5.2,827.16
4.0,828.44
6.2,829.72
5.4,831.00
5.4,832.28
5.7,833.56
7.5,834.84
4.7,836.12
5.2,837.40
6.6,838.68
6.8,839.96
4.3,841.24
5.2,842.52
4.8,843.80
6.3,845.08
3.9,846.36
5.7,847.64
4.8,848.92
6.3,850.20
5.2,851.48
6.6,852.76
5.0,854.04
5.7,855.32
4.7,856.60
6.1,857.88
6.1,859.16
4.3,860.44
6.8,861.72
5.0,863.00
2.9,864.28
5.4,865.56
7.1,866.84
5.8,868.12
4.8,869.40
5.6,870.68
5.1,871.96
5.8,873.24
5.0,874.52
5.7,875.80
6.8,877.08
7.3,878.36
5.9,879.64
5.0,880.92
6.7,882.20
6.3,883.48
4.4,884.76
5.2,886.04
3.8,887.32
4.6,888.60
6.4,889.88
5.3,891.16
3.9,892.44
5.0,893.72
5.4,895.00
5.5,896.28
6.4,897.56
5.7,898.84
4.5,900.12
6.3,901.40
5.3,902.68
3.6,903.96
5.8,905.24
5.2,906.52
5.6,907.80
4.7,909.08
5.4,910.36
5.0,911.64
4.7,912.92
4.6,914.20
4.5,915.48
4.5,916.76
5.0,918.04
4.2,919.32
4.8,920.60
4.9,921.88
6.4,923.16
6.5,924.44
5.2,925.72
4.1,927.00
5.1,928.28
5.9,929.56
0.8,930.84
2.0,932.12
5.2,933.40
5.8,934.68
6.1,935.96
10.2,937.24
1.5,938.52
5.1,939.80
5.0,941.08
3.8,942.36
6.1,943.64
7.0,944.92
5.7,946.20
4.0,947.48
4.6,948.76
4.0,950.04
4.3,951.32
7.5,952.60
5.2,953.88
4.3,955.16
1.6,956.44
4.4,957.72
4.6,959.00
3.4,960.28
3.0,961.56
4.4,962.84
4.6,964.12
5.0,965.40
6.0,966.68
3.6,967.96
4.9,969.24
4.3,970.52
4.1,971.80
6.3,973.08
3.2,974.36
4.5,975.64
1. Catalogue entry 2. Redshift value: 0.147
